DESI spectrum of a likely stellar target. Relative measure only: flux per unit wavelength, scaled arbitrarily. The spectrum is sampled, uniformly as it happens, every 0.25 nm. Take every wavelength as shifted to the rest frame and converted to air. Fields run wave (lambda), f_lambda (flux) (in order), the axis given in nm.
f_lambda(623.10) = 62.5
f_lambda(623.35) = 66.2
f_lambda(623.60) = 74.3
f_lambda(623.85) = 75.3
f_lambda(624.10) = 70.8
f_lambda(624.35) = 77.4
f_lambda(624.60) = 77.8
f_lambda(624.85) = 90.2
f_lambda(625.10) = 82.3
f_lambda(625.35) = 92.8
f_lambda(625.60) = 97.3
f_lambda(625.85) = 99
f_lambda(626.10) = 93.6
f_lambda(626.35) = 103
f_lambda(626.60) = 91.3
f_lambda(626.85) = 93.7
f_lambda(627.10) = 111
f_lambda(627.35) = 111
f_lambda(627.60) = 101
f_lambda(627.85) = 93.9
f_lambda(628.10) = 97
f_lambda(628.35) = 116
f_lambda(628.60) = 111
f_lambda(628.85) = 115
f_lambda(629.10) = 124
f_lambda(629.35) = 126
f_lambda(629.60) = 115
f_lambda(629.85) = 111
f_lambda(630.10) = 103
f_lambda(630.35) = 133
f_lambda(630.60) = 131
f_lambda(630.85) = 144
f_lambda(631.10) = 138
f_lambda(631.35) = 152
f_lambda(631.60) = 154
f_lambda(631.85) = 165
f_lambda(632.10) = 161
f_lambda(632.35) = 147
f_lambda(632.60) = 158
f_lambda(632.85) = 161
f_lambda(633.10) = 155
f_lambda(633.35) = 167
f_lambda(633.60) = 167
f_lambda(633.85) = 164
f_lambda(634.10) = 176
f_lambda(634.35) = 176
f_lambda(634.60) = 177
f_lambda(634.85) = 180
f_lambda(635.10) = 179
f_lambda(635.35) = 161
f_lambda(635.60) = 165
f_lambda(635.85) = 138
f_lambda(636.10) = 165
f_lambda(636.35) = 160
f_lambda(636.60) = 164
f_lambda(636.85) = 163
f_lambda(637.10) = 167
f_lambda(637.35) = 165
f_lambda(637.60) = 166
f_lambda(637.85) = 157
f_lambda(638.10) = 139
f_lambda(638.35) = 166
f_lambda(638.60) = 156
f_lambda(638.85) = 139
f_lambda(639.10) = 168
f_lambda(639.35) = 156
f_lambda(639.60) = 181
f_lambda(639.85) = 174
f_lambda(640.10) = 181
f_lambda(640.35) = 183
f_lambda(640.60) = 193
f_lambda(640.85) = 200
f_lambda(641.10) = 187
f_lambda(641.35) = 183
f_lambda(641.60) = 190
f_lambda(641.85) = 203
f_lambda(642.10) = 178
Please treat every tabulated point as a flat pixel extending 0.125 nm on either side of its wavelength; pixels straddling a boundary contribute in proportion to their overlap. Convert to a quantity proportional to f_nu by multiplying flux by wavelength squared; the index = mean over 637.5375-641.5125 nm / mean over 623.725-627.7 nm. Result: 1.95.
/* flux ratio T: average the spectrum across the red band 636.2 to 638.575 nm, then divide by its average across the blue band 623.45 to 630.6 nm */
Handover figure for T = 1.61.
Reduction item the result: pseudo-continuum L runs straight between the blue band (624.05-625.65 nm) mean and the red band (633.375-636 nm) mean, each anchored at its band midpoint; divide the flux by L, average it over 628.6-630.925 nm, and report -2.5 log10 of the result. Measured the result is 0.04 mag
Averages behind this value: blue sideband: 84.1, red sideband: 168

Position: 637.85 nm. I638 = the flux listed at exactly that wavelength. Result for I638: 157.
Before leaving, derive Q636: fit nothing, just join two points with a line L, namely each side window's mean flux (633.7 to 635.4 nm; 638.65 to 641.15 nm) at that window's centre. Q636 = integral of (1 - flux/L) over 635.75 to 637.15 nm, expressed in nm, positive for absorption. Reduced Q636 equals 0.12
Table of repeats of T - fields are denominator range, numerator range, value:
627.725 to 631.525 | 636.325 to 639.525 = 1.31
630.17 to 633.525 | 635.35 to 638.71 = 1.06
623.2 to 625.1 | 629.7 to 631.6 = 1.73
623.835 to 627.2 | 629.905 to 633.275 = 1.62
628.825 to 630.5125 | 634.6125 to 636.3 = 1.39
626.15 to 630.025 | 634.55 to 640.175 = 1.52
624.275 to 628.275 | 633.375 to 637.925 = 1.75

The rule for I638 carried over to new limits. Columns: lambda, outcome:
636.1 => 165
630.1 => 103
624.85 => 90.2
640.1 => 181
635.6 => 165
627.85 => 93.9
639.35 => 156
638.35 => 166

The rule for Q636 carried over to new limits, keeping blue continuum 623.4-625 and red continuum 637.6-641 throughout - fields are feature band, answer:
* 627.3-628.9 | -0.08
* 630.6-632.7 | -0.49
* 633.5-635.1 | -0.41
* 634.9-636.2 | -0.15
